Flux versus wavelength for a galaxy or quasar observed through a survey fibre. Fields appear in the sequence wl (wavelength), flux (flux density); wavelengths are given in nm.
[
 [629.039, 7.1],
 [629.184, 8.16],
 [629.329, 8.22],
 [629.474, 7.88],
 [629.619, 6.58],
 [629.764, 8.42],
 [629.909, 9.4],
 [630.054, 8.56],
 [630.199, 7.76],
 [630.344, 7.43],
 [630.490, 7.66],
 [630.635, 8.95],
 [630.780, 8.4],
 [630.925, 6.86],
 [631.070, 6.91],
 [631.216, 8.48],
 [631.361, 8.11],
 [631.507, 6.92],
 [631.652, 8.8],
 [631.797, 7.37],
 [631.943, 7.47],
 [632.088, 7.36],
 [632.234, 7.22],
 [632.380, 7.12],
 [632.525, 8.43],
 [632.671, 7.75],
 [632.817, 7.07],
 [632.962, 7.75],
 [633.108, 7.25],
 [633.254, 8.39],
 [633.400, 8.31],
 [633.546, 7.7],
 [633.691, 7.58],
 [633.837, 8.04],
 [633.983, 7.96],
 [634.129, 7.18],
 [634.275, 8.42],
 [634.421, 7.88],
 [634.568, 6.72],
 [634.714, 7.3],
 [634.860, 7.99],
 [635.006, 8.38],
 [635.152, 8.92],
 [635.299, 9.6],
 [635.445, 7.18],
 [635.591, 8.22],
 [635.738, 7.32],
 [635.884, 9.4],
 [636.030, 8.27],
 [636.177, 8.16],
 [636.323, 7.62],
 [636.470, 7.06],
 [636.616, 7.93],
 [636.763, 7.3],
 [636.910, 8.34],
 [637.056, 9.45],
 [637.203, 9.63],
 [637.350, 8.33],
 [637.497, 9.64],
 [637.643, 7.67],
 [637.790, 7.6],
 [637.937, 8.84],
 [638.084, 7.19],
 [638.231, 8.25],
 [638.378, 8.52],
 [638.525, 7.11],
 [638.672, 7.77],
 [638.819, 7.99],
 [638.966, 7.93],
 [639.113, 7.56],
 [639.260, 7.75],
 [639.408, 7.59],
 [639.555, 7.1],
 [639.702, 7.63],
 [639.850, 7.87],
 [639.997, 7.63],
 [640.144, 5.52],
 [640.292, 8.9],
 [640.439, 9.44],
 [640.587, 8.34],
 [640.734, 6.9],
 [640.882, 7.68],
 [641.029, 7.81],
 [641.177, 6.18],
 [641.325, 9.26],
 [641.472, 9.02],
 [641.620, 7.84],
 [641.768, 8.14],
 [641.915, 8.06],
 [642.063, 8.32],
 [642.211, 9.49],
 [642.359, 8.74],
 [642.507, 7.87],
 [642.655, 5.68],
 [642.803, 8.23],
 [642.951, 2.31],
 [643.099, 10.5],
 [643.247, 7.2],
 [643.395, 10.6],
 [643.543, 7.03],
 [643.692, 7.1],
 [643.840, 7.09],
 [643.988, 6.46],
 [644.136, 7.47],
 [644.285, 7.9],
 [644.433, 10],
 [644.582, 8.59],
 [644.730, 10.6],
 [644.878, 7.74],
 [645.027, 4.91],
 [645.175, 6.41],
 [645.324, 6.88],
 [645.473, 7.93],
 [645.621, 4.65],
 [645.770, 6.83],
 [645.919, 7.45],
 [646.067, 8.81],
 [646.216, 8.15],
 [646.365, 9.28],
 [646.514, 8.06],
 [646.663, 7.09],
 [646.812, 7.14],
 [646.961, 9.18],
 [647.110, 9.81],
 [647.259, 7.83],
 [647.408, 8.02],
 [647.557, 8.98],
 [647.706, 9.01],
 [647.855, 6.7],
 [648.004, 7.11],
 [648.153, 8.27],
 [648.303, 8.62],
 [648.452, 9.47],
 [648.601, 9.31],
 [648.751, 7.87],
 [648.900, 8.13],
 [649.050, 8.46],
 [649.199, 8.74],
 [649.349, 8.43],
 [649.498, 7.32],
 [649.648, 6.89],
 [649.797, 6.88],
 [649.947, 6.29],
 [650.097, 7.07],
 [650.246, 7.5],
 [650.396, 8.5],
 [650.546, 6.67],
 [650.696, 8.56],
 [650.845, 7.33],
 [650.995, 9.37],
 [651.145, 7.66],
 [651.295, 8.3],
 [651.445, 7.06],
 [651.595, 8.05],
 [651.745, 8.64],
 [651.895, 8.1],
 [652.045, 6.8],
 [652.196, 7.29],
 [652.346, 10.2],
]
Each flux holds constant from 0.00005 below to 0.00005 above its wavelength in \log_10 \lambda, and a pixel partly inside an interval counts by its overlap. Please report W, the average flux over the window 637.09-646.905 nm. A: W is 7.81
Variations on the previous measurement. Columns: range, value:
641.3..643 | 7.78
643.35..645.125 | 7.89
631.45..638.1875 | 7.96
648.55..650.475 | 7.78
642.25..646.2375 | 7.53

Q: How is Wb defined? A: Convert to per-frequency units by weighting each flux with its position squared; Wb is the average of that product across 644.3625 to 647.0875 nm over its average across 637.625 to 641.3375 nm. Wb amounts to 1.03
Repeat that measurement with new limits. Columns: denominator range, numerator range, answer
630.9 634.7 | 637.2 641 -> 1.05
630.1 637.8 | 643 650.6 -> 1.03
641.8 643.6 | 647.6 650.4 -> 1.03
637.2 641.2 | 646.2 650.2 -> 1.06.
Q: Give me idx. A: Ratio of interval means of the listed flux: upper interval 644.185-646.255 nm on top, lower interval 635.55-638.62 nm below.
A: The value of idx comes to 0.93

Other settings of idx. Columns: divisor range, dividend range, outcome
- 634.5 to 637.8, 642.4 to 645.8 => 0.90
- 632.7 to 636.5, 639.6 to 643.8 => 0.99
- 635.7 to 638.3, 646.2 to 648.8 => 1.01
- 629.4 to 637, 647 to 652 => 1.02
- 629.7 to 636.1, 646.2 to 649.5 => 1.05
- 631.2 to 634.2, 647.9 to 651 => 1.02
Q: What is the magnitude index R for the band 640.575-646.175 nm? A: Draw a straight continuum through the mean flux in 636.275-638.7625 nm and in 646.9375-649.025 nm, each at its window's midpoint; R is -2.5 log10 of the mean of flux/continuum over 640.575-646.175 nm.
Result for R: 0.08 mag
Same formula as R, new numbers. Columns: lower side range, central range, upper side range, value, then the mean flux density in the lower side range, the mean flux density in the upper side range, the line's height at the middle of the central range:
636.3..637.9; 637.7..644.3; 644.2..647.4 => 0.04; 8.27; 7.87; 8.09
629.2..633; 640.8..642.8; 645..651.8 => -0.03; 7.81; 7.84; 7.83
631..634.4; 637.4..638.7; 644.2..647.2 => -0.04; 7.72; 7.87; 7.78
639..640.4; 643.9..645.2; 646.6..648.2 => 0.01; 7.57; 8.11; 7.91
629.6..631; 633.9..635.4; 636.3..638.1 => 0.02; 8.06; 8.25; 8.18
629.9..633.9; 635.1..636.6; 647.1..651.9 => -0.04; 7.8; 8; 7.84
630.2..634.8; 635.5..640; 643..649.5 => -0.03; 7.7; 8.01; 7.82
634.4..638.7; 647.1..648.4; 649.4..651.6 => -0.07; 8.13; 7.56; 7.67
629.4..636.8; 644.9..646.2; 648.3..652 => 0.16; 7.86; 7.95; 7.92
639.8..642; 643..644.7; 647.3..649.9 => -0.02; 7.91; 8.11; 7.99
